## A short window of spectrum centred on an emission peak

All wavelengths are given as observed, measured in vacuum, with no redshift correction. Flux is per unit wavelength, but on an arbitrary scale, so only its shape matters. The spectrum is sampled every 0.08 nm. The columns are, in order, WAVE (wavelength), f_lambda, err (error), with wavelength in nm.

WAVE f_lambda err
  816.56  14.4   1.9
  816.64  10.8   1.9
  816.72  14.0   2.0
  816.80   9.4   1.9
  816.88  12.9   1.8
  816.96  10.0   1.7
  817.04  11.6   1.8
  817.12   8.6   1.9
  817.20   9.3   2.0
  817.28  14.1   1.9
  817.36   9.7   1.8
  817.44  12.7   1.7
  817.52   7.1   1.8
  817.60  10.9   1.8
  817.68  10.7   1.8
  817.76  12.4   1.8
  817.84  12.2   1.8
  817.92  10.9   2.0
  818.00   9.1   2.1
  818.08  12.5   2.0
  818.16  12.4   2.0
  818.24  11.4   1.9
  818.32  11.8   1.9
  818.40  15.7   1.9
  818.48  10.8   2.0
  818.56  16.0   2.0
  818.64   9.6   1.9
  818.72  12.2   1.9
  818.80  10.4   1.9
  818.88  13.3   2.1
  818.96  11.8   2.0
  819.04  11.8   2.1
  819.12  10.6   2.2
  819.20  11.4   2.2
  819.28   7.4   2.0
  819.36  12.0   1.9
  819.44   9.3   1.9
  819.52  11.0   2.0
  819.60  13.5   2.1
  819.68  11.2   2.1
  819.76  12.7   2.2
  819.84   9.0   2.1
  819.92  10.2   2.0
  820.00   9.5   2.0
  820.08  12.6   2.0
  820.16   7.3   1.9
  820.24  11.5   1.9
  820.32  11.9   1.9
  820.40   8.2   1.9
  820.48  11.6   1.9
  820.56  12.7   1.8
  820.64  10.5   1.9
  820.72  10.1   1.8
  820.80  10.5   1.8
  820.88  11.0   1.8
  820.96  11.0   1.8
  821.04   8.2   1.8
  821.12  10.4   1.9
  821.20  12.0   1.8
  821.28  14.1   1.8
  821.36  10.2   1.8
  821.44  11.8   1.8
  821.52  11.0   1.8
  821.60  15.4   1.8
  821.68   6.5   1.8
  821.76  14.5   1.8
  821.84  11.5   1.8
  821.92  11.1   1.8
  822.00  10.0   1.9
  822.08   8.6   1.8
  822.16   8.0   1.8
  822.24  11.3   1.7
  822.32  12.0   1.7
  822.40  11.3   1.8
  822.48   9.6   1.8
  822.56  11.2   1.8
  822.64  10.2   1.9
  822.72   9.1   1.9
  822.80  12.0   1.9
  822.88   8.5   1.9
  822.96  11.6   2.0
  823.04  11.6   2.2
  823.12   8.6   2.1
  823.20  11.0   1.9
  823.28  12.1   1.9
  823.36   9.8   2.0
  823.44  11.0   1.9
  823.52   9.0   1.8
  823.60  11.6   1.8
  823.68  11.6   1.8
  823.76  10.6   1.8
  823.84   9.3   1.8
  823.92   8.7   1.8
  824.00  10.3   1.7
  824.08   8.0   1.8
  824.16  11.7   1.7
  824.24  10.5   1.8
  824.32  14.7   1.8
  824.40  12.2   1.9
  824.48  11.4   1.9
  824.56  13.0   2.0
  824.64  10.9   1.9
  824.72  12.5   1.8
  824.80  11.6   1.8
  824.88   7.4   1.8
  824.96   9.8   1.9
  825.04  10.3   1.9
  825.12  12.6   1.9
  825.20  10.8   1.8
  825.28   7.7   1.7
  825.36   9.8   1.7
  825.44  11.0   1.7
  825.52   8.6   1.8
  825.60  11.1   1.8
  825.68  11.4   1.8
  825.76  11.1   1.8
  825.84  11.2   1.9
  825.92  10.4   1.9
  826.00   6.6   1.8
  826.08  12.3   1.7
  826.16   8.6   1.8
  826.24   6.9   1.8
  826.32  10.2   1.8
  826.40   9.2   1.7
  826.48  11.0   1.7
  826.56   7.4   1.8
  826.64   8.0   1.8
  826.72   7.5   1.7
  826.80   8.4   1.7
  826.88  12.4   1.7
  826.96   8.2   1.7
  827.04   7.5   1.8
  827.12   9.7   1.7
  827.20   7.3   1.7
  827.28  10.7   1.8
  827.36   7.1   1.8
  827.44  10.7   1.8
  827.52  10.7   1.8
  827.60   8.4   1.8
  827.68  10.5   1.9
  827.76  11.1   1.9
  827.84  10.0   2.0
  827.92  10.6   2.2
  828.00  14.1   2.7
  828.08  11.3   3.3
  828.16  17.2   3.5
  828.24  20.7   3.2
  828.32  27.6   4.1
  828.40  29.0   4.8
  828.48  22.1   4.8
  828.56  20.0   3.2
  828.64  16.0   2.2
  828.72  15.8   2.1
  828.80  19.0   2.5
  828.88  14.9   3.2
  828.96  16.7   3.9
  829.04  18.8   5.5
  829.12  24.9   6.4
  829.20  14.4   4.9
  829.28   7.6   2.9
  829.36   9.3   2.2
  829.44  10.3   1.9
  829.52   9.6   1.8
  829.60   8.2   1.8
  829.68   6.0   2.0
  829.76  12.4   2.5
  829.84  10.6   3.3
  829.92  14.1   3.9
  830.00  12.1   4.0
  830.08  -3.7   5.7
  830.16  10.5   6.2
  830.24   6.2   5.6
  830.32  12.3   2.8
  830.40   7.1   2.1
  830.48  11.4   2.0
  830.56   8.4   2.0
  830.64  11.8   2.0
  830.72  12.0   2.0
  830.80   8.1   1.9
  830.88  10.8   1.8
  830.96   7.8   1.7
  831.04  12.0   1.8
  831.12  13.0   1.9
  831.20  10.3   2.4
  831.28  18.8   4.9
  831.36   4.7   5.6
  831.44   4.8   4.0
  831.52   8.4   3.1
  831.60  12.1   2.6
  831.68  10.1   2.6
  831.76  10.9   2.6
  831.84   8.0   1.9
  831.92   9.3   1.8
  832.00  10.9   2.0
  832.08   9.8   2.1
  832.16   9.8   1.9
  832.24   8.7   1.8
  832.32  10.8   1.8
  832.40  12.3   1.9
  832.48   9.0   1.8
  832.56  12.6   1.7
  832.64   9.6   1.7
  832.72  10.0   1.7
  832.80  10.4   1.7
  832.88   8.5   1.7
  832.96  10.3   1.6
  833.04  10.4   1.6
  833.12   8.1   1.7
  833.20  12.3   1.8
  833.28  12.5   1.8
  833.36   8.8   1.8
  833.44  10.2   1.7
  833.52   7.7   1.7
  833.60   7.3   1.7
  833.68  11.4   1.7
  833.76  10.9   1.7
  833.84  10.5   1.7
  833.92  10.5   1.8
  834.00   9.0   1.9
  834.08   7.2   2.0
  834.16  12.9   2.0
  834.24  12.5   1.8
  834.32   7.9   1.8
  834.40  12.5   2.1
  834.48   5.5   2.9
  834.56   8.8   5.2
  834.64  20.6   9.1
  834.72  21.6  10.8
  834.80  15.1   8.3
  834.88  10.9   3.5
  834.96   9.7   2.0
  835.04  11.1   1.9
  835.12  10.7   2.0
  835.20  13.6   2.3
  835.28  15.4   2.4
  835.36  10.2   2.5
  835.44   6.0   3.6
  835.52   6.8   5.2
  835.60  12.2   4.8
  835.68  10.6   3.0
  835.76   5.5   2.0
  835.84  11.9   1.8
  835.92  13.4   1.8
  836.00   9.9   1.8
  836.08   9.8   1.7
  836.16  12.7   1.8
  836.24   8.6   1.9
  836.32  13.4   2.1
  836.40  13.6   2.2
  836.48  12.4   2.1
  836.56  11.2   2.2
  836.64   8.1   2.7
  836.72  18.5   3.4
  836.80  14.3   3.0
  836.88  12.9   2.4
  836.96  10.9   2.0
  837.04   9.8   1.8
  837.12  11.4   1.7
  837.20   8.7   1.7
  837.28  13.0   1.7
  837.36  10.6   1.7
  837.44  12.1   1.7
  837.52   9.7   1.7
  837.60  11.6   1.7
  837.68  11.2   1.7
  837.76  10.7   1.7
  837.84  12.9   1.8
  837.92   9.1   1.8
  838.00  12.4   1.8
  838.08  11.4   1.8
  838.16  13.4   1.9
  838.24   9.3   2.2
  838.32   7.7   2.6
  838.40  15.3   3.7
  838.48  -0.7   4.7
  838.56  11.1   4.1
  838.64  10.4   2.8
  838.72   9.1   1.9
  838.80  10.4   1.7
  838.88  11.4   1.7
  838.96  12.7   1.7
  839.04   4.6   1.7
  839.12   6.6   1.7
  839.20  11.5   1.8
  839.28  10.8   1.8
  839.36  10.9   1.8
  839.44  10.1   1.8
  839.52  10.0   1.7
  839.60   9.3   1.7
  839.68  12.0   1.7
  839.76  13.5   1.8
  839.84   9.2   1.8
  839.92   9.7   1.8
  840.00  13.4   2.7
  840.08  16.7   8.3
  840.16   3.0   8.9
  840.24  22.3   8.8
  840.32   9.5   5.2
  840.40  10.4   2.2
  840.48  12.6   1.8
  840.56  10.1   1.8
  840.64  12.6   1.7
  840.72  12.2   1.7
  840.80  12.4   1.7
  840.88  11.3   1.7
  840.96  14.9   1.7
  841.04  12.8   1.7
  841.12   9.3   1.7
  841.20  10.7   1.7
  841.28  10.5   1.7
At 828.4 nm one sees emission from H-beta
